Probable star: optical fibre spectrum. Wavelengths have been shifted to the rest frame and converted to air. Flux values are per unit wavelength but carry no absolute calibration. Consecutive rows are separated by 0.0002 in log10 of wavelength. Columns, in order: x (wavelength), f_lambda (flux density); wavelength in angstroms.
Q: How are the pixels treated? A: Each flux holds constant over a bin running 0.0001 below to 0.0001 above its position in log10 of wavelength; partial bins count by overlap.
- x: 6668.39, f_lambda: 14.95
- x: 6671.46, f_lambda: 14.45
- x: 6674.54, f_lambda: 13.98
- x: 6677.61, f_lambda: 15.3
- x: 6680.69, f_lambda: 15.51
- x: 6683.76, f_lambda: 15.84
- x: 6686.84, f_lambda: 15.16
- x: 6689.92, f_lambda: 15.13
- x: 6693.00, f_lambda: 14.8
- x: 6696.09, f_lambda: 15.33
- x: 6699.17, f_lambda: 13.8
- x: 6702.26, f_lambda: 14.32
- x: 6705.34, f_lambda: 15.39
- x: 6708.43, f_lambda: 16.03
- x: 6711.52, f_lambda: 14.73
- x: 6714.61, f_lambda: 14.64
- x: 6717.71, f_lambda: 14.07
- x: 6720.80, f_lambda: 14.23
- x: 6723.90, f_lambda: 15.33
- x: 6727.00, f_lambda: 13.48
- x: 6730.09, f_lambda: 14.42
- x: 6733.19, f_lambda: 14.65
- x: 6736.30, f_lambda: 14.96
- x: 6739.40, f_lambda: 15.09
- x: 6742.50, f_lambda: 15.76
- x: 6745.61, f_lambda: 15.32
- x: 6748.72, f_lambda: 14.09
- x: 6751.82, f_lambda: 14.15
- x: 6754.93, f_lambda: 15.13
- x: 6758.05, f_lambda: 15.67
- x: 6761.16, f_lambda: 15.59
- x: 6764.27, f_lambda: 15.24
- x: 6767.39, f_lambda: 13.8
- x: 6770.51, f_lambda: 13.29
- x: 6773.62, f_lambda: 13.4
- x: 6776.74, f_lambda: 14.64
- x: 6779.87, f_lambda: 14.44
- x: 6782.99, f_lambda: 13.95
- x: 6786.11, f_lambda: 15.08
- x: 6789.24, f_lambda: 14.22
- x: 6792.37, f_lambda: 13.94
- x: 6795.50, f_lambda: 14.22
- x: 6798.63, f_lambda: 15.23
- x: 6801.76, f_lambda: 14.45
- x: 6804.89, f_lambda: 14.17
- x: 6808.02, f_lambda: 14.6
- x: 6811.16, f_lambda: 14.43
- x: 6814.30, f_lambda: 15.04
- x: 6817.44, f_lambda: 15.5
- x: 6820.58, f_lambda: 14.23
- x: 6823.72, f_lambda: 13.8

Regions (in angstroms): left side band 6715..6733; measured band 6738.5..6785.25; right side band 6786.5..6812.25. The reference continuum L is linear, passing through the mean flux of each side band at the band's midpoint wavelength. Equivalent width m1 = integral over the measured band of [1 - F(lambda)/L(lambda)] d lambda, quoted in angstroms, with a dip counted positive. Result -0.8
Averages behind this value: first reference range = 14.4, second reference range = 14.4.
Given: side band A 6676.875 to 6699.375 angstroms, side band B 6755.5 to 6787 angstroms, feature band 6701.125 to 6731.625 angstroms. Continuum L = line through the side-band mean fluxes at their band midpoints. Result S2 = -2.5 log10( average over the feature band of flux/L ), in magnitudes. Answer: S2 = 0.02 mag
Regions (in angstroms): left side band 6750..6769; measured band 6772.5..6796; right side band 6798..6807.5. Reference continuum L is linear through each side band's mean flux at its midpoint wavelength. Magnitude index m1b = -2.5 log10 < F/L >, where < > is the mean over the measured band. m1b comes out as 0.035 mag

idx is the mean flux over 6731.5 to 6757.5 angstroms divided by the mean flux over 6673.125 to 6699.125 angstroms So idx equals 0.99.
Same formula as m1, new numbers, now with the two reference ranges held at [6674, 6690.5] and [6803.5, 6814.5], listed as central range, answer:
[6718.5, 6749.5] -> 0.4 angstroms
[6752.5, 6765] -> -0.5 angstroms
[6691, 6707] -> 0.4 angstroms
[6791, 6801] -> 0.1 angstroms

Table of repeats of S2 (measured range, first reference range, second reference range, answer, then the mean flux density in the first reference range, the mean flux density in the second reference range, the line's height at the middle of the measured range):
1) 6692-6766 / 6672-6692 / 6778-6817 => 0.00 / 15.1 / 14.5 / 14.9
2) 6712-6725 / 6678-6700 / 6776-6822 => 0.03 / 15.1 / 14.5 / 15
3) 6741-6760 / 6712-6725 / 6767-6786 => -0.06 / 14.5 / 14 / 14.3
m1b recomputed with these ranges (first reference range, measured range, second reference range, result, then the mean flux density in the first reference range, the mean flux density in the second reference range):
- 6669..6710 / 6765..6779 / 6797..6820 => 0.07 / 15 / 14.8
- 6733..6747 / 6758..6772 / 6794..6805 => 0.02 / 15.2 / 14.6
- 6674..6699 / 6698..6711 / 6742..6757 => 0.01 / 15.1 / 14.8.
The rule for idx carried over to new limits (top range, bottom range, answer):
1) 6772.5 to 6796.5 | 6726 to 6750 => 0.97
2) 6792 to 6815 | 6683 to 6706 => 0.97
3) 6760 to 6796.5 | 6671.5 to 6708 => 0.96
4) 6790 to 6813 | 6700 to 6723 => 0.98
